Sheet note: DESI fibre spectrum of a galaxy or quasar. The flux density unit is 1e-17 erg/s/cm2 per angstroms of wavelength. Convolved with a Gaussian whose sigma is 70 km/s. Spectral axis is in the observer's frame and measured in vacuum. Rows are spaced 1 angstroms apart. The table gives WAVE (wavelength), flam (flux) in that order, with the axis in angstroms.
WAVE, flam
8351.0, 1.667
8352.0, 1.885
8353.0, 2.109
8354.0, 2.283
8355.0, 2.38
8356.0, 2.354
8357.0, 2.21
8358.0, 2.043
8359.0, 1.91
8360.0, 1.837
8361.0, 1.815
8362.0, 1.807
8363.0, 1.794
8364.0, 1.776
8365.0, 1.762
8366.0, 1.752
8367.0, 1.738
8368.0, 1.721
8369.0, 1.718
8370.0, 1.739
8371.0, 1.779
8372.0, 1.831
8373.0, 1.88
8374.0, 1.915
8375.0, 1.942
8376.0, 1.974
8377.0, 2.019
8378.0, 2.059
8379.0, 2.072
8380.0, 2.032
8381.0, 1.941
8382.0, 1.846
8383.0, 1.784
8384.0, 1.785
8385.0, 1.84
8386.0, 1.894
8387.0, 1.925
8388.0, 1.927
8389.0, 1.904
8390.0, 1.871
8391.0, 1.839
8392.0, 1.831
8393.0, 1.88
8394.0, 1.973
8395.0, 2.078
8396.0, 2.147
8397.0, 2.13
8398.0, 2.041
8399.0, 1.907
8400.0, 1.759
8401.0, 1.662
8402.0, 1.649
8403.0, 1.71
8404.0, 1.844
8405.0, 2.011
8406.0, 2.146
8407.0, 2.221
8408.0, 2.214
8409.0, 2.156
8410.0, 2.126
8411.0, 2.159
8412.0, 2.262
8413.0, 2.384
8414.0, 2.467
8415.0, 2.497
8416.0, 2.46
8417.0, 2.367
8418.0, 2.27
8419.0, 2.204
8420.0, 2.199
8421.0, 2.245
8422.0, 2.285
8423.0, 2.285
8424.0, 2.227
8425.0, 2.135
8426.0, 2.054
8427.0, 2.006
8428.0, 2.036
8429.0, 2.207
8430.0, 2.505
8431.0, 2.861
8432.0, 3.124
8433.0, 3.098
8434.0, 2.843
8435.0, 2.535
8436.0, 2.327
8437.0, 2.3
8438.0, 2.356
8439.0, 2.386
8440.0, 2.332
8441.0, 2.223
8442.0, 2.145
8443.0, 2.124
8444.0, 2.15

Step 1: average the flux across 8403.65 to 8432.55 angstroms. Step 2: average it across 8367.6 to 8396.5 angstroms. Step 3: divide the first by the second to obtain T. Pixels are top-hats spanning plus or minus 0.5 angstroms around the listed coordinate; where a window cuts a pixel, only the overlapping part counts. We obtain 1.20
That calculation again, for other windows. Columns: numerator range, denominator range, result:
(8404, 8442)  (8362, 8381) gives 1.25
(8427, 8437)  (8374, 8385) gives 1.32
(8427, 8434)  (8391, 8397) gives 1.32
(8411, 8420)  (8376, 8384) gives 1.20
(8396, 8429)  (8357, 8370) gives 1.17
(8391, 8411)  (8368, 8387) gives 1.05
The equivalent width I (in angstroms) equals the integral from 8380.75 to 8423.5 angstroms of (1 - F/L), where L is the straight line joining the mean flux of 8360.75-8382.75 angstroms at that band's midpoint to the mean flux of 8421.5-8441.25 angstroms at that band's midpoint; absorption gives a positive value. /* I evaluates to 1.8 angstroms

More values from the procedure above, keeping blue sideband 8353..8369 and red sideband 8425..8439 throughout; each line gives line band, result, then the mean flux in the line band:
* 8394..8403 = 1.24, 1.91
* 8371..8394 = 2.11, 1.91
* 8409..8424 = 0.37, 2.29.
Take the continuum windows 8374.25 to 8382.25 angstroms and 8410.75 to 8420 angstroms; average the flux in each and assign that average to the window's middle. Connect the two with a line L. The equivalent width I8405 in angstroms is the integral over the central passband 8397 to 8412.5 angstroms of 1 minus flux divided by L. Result 1.7 angstroms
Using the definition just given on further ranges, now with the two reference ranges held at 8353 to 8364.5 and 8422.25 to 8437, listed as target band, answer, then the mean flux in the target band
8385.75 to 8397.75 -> 1.4 angstroms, 1.95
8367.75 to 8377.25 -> 1.1 angstroms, 1.85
